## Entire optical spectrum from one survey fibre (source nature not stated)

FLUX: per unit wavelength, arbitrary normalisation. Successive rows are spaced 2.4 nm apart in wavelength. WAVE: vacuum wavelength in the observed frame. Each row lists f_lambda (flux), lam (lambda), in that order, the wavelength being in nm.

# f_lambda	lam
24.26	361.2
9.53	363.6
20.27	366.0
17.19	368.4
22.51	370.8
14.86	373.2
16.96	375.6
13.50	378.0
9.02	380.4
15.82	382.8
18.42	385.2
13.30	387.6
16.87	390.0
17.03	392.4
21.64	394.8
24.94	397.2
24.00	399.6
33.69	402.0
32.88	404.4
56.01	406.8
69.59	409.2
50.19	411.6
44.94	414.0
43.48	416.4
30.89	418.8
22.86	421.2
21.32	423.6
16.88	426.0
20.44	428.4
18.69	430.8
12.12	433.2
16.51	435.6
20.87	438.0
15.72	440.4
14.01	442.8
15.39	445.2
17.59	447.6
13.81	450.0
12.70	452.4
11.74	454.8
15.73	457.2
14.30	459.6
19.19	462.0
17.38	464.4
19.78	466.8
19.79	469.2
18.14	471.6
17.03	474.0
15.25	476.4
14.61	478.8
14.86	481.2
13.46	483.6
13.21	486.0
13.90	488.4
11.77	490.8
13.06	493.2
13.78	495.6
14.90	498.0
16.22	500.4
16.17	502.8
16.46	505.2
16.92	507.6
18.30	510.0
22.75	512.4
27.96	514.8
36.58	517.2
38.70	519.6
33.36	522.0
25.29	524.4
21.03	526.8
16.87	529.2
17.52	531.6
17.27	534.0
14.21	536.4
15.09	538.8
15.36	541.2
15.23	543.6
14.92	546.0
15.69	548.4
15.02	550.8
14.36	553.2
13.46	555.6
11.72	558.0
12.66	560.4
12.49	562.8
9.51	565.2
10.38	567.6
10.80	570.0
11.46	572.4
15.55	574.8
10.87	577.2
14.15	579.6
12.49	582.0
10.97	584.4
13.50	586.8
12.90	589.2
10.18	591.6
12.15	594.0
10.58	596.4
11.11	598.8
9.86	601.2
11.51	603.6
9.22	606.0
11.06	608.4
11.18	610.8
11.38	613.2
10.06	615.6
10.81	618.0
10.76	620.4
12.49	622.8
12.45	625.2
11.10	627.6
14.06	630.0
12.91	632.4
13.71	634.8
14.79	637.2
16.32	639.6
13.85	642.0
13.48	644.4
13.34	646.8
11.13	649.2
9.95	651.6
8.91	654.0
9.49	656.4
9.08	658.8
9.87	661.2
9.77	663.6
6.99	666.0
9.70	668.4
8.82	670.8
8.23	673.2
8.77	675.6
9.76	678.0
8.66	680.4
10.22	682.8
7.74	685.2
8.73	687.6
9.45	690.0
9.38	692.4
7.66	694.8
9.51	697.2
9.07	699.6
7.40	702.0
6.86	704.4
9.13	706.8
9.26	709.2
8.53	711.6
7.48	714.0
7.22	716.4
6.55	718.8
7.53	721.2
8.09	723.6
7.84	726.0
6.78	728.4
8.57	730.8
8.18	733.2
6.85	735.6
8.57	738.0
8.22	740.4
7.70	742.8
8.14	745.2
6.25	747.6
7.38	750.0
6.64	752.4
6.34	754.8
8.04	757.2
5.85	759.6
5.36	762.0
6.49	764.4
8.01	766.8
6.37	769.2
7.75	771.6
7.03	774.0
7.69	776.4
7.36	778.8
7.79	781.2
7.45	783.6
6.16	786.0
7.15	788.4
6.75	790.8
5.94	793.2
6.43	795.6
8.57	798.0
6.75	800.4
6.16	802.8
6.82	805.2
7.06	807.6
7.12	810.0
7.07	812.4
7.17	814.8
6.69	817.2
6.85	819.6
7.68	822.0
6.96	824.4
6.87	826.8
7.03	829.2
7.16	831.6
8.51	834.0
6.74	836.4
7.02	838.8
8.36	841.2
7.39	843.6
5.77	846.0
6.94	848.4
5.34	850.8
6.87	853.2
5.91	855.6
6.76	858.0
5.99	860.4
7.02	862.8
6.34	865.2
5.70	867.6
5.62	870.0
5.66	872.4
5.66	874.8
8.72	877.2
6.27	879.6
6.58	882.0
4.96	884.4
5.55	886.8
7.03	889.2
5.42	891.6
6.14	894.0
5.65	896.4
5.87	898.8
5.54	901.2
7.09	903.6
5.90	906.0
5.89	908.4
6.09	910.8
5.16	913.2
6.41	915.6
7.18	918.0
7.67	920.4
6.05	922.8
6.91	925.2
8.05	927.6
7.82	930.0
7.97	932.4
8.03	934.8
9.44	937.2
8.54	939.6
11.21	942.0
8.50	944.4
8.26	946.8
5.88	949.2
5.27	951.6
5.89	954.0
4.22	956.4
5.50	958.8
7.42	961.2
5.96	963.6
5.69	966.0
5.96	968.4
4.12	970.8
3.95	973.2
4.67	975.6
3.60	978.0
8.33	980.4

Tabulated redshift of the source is 2.36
